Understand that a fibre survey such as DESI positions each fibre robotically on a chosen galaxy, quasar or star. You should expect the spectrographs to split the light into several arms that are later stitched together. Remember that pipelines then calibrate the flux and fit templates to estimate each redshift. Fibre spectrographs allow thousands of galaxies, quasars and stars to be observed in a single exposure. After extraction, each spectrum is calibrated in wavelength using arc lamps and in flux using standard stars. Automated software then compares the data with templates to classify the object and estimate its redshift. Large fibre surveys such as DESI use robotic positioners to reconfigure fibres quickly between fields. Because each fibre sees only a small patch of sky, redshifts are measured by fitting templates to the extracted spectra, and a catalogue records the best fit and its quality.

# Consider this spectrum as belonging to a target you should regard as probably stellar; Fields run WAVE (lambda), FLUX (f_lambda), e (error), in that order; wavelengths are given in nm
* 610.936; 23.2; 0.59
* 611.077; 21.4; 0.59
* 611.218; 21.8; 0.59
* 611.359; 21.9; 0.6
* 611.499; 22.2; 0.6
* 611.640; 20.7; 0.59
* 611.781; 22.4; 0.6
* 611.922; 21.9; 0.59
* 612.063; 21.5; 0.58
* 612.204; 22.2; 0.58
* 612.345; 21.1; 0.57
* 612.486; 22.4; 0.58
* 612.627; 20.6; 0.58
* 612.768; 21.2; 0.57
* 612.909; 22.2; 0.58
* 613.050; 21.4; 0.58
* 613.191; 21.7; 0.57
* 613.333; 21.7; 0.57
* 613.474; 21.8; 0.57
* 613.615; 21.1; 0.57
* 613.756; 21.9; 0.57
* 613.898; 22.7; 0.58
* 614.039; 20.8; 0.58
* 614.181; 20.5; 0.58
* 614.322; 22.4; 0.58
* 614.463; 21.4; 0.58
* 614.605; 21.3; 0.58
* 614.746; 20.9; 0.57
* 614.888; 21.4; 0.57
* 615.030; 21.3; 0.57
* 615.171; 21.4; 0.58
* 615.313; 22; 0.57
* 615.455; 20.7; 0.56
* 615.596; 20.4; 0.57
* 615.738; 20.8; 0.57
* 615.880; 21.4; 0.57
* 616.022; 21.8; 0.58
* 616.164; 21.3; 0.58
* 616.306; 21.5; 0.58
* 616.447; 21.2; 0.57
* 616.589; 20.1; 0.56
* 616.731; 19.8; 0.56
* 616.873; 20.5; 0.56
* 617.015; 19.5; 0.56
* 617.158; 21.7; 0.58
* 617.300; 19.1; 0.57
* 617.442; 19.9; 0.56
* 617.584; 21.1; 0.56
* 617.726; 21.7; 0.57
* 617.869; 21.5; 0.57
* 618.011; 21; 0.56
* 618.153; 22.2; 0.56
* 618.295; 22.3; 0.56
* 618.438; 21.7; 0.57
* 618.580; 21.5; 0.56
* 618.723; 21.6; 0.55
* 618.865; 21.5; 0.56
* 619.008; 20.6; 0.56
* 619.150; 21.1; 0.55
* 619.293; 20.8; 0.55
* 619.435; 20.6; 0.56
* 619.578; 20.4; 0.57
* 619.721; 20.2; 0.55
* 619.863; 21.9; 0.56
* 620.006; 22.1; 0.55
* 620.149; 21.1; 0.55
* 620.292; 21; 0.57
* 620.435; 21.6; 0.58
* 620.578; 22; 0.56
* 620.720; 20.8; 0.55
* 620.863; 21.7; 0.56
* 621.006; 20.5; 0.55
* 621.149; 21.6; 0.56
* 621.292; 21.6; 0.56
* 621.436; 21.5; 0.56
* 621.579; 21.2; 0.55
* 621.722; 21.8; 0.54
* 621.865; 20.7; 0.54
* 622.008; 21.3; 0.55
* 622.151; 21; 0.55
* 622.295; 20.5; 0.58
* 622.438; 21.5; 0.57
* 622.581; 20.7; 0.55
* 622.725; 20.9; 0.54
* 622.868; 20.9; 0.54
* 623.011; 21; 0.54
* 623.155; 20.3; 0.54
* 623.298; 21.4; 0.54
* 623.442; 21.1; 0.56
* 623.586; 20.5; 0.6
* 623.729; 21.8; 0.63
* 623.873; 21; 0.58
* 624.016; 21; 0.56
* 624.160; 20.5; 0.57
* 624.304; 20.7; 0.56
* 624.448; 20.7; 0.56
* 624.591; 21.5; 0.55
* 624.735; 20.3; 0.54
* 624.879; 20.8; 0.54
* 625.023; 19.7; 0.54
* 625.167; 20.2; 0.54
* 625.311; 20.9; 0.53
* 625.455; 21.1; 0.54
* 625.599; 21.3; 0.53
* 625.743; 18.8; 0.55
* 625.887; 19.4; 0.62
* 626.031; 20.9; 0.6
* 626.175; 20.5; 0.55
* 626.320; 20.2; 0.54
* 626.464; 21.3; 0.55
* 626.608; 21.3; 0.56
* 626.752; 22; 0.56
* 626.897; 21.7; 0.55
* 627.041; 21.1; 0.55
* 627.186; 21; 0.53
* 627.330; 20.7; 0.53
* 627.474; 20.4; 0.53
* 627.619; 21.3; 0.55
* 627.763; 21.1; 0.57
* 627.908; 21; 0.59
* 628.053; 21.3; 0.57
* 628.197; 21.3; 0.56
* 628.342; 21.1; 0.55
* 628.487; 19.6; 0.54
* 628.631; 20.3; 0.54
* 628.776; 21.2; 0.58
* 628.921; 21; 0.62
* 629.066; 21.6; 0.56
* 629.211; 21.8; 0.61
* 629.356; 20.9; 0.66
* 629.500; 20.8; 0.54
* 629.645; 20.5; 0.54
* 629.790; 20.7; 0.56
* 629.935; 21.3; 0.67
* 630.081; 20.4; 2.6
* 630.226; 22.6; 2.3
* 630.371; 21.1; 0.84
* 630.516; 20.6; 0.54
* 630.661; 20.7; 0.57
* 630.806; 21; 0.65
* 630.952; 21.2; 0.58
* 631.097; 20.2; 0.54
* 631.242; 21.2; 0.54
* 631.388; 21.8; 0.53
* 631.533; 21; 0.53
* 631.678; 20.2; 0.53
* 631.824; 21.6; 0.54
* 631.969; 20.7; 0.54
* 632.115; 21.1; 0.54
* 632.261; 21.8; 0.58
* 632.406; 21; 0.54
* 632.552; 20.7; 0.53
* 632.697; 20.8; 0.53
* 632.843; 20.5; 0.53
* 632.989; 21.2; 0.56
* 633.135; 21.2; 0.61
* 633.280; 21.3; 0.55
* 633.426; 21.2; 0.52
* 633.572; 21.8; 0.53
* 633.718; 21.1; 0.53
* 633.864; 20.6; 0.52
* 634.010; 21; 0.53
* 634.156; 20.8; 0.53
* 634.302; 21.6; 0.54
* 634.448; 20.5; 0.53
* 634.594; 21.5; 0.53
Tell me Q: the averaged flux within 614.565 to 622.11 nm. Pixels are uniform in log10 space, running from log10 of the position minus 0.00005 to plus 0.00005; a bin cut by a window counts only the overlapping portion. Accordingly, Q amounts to 21.1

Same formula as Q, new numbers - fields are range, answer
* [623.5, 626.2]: 20.6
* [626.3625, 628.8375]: 21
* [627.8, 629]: 20.8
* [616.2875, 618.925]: 21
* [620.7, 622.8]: 21.2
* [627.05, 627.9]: 20.9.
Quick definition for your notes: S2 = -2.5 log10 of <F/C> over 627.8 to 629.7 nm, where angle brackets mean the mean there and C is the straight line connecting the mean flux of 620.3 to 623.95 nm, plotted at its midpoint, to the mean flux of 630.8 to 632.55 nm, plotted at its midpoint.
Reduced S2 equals 0.01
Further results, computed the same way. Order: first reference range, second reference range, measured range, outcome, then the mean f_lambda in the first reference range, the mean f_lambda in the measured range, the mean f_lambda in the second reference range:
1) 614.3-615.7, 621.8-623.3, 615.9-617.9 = 0.02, 21.3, 20.8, 20.9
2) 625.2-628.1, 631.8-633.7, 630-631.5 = 0.00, 20.8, 21.1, 21.1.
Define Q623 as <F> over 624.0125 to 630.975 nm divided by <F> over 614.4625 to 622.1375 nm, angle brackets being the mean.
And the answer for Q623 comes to 1.0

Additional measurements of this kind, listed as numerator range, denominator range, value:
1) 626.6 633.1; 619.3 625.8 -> 1.00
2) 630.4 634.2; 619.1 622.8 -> 0.99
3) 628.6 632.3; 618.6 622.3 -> 0.99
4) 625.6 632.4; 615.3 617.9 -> 1.01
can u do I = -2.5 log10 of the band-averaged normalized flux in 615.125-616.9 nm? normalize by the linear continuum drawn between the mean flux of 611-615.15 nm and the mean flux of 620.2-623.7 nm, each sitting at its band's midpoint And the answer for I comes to 0.022 mag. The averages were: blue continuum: 21.6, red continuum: 21.1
